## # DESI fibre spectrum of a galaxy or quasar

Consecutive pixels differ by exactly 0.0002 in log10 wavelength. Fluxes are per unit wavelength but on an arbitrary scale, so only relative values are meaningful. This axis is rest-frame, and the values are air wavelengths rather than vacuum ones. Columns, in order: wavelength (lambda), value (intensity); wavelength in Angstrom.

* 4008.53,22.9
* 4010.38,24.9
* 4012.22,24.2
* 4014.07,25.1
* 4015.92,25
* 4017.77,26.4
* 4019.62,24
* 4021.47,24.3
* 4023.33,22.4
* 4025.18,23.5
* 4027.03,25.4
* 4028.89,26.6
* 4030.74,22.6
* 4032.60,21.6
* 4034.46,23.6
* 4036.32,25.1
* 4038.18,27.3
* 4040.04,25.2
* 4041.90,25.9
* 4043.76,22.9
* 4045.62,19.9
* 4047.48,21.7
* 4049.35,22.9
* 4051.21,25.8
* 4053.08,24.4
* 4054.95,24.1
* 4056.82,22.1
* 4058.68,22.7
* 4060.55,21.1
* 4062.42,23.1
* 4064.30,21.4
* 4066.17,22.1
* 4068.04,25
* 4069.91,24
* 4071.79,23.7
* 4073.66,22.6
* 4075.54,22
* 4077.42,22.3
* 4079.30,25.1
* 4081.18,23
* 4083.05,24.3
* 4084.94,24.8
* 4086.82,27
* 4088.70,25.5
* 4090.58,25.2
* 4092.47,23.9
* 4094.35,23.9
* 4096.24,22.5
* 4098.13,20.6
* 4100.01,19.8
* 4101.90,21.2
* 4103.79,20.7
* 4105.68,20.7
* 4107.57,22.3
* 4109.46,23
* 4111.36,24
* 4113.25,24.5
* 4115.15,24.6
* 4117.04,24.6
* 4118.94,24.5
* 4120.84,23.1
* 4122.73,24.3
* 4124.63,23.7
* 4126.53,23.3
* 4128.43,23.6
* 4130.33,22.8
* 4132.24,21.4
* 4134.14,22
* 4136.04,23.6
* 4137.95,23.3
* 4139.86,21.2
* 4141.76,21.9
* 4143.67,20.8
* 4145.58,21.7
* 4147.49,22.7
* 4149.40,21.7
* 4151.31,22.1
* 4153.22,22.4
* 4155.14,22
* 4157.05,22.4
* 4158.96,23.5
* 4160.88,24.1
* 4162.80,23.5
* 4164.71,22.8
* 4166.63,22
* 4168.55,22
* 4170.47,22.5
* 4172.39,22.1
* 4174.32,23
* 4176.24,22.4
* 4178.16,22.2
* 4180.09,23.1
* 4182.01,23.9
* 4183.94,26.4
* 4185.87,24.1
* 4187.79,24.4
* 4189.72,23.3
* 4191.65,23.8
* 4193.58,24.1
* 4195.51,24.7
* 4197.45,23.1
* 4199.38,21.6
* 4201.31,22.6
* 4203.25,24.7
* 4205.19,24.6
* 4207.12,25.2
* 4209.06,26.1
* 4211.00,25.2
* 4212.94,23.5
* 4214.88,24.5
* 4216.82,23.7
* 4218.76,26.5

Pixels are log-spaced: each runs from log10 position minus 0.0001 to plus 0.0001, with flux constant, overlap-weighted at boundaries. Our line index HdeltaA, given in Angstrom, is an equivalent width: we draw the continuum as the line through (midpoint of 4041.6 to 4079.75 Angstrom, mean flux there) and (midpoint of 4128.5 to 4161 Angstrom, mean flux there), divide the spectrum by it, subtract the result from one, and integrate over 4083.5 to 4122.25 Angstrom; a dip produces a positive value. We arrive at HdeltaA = -1.2 Angstrom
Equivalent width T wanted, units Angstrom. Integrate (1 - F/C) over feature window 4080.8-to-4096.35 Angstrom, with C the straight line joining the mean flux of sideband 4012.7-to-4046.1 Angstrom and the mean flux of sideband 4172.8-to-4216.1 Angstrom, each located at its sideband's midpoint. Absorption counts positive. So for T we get -0.3 Angstrom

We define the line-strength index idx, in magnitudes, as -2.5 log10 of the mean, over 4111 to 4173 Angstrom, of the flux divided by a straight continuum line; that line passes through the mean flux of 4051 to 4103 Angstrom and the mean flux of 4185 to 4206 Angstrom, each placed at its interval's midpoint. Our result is 0.03 mag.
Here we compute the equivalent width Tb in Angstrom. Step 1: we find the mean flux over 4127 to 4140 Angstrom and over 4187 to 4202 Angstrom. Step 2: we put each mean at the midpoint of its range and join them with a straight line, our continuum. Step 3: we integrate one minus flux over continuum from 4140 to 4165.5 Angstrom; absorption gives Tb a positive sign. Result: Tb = 0.6 Angstrom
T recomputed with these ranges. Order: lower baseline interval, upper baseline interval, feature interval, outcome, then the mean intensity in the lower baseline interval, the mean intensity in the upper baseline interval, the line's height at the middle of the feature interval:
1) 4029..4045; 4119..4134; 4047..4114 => 1.76 Angstrom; 24.3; 23.2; 23.8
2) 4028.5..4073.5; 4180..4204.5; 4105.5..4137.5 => 0.43 Angstrom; 23.5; 23.9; 23.7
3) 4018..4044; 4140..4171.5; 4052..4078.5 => 1.02 Angstrom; 24.4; 22.4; 23.8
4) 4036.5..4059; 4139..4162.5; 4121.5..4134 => -0.28 Angstrom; 23.8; 22.3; 22.6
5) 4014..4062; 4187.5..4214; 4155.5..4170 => 0.70 Angstrom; 23.9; 24.1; 24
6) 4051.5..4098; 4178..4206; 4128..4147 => 1.19 Angstrom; 23.6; 23.8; 23.7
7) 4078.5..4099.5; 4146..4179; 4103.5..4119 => 0.24 Angstrom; 24.1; 22.5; 23.6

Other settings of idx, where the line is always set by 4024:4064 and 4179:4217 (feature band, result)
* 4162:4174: 0.072 mag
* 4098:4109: 0.137 mag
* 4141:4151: 0.104 mag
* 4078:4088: -0.045 mag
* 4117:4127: 0.000 mag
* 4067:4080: 0.012 mag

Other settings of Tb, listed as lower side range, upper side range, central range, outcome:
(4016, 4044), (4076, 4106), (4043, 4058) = 0.68 Angstrom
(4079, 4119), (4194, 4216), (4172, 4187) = 0.32 Angstrom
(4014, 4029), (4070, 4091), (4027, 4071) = 1.47 Angstrom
